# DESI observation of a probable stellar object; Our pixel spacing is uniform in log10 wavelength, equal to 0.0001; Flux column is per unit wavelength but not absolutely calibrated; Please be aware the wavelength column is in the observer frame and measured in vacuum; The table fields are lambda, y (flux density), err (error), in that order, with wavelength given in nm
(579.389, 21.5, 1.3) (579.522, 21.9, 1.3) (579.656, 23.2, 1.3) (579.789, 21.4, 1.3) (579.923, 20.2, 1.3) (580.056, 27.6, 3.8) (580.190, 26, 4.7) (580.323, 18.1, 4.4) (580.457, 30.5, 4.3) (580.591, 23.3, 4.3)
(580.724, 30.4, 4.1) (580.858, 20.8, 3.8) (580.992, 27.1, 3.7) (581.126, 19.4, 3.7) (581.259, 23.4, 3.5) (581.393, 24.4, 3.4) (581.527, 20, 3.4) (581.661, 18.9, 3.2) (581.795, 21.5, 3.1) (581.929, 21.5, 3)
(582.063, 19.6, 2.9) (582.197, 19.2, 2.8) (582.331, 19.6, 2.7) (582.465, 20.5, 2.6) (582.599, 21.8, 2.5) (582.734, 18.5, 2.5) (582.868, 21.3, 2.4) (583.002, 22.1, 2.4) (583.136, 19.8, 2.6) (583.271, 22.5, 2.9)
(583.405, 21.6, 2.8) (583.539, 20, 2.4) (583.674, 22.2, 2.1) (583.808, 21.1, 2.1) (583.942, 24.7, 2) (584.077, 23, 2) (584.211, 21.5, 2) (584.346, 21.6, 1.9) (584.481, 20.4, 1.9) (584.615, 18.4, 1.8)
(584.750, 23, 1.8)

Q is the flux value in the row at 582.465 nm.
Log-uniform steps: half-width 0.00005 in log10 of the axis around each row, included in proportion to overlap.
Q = 20.5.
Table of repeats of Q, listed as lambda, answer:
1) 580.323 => 18.1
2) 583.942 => 24.7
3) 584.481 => 20.4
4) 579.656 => 23.2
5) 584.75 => 23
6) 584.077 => 23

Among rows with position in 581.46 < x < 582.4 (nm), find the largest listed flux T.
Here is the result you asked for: 21.5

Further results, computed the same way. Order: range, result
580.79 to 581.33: 27.1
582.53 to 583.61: 22.5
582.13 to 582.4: 19.6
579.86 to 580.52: 30.5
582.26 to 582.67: 21.8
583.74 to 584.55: 24.7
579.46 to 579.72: 23.2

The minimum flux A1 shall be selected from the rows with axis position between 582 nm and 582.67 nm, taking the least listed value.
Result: 19.2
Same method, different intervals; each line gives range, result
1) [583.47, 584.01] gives 20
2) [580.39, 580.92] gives 20.8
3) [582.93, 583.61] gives 19.8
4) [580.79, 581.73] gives 18.9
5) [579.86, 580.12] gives 20.2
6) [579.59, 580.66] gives 18.1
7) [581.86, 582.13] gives 19.6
